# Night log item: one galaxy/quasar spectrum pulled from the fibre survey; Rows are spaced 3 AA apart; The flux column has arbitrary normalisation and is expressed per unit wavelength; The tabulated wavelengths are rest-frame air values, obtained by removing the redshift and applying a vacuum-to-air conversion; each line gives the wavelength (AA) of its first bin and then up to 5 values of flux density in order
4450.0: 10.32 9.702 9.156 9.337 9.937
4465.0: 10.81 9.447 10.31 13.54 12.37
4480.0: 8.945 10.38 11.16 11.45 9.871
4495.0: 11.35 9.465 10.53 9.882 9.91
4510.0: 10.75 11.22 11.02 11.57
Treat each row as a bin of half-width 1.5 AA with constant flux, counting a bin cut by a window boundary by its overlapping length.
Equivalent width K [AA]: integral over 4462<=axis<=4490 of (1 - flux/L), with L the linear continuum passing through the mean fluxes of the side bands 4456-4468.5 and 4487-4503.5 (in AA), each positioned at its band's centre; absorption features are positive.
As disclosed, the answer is -2.1 AA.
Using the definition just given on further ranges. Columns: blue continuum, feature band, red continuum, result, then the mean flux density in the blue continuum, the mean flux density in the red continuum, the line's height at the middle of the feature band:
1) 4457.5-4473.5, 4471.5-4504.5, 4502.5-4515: -1.6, 10.2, 10.5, 10.3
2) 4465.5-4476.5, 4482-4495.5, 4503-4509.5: -0.3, 11.2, 10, 10.6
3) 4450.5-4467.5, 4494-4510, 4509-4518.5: 0.8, 9.8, 11.1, 10.8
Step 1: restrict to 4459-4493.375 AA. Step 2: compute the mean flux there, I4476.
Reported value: 10.7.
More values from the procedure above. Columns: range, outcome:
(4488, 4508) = 10.3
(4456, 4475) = 10.4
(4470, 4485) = 11.1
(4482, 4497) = 10.8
